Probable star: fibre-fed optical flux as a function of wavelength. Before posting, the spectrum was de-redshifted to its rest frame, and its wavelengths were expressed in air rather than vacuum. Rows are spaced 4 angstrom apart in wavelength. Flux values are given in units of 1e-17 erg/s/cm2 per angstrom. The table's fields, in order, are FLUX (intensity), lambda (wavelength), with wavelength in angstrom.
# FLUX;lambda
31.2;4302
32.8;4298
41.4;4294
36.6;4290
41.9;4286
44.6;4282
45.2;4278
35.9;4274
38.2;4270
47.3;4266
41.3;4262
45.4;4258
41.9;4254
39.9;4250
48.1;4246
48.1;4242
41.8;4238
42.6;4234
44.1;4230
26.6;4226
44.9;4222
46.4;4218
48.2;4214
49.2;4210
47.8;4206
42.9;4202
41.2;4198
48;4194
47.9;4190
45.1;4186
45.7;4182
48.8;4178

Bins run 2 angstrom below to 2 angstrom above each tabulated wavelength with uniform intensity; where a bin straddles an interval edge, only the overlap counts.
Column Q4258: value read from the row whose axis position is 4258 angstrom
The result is 45.4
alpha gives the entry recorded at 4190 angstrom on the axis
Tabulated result 47.9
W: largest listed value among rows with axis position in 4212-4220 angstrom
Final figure 48.2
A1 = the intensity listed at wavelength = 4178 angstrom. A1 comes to 48.8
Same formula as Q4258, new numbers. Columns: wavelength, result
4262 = 41.3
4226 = 26.6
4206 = 47.8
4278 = 45.2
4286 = 41.9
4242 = 48.1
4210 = 49.2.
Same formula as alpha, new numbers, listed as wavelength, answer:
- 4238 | 41.8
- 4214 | 48.2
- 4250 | 39.9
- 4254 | 41.9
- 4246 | 48.1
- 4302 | 31.2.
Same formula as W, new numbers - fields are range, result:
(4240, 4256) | 48.1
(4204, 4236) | 49.2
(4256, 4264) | 45.4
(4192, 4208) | 48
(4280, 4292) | 44.6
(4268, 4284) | 45.2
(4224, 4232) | 44.1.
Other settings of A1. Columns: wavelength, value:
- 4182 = 45.7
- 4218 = 46.4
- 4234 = 42.6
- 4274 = 35.9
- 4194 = 48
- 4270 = 38.2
